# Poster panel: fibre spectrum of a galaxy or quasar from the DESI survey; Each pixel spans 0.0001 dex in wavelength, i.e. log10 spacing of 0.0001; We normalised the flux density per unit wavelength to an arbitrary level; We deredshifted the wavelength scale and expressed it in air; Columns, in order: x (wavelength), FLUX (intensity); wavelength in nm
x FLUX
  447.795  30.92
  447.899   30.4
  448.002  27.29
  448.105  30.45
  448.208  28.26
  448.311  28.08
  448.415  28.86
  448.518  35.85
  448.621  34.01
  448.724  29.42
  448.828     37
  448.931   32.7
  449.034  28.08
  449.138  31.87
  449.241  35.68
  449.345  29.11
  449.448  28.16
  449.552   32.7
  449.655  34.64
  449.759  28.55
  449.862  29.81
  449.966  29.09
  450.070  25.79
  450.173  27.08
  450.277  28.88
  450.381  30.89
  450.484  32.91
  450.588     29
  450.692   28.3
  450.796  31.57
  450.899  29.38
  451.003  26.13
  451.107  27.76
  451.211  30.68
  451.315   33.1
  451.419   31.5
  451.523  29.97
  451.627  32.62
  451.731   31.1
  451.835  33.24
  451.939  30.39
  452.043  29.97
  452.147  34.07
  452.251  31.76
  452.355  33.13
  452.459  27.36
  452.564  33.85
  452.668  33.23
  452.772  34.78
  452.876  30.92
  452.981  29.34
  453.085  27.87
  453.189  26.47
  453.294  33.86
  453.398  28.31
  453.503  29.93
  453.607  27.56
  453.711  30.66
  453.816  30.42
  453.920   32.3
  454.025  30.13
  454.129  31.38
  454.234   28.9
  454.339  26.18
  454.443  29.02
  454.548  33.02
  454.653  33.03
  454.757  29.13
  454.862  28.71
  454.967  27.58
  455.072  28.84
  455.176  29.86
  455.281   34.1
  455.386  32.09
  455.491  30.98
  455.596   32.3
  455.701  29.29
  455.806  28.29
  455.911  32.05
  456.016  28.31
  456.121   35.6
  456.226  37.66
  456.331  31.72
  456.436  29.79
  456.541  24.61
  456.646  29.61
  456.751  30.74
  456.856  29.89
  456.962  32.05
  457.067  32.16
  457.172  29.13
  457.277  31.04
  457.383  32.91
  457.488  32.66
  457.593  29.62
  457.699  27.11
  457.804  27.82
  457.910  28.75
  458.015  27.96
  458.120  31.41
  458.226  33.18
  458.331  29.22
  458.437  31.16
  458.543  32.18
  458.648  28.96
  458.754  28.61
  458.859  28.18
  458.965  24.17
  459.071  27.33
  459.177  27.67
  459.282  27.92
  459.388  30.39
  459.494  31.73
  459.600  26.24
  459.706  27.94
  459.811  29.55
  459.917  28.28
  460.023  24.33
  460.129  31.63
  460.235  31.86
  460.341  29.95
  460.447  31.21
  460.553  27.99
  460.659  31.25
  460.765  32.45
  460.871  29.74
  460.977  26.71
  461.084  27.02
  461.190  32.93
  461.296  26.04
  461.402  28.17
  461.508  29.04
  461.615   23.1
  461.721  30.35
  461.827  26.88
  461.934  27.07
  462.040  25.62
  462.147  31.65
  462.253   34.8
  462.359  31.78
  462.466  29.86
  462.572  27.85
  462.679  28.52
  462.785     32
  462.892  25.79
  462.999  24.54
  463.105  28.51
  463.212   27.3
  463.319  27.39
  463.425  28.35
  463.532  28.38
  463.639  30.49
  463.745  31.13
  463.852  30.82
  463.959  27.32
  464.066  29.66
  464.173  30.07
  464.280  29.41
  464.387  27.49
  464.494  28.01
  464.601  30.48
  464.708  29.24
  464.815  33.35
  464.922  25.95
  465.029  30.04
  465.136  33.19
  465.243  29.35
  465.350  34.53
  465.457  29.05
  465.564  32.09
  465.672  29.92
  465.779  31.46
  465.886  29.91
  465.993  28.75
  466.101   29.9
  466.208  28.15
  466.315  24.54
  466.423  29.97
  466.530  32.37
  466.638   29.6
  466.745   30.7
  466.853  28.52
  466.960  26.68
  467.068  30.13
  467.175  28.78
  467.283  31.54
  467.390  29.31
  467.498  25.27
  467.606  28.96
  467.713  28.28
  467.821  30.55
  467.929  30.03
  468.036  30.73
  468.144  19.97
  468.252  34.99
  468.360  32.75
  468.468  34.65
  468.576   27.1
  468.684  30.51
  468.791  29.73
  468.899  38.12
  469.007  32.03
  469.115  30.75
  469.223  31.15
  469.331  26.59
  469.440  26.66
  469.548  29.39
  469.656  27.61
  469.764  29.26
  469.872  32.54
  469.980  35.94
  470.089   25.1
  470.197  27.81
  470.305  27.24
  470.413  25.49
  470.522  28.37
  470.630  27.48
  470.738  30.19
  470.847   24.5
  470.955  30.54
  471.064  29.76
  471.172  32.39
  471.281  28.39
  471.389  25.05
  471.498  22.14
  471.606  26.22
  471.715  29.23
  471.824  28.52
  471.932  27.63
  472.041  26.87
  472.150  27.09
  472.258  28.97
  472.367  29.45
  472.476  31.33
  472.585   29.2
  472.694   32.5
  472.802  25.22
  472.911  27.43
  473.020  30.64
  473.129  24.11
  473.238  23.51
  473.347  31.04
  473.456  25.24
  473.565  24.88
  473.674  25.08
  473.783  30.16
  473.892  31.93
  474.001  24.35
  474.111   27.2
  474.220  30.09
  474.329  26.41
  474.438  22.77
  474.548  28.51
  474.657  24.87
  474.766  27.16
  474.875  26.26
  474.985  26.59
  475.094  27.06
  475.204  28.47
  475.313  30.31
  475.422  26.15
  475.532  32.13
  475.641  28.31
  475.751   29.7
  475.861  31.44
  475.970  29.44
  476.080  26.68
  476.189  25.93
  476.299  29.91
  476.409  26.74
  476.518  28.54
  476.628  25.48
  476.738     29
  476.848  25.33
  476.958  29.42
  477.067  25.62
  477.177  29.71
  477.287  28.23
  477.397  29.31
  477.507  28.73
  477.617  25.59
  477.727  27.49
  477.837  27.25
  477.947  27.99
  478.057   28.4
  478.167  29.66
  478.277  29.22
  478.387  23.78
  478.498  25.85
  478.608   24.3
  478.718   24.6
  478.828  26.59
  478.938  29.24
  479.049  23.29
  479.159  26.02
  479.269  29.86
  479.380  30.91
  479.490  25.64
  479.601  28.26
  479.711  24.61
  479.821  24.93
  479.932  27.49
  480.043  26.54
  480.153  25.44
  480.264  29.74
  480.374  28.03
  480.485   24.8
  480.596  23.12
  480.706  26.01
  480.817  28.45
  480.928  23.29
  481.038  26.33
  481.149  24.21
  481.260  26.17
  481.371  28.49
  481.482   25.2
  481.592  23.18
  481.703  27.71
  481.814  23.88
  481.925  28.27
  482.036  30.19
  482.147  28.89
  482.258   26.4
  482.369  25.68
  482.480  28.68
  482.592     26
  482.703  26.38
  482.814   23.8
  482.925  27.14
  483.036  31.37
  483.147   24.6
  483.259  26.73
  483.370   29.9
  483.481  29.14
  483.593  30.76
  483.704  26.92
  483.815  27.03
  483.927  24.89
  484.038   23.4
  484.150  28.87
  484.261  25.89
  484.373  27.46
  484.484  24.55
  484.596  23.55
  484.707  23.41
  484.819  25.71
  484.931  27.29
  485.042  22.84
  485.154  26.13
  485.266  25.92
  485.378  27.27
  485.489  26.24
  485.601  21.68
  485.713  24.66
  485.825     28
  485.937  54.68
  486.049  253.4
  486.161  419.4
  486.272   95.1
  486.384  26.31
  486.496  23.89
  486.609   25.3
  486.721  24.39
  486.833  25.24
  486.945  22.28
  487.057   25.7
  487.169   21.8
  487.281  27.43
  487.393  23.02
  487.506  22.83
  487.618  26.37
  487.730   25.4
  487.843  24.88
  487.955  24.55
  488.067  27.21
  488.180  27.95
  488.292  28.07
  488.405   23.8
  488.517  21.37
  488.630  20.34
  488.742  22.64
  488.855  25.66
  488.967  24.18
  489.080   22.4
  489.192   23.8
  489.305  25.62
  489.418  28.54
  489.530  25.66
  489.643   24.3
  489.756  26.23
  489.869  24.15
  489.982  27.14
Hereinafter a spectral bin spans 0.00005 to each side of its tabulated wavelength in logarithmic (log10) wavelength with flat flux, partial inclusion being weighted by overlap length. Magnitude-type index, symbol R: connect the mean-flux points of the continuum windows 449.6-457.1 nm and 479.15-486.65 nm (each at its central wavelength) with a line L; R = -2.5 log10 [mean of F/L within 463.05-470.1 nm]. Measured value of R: 0.13 mag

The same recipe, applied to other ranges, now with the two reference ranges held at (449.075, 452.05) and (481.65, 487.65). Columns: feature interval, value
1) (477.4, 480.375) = 0.37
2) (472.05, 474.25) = 0.29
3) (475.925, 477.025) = 0.33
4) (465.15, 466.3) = 0.14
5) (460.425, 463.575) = 0.16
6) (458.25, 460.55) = 0.13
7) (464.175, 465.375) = 0.14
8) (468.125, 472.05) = 0.22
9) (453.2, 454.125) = 0.03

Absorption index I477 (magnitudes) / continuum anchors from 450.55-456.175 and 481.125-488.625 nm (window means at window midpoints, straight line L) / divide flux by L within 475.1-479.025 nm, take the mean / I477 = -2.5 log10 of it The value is 0.25 mag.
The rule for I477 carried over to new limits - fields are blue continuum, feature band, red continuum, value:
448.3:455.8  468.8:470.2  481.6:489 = 0.12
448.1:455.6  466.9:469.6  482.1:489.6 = 0.12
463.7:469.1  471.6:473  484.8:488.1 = 0.24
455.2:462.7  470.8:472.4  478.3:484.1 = 0.01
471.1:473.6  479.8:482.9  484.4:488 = 0.47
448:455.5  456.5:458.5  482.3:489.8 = 0.05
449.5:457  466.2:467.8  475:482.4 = -0.01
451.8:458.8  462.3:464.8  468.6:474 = 0.02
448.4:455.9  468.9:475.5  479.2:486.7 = 0.23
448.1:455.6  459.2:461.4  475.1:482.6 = 0.01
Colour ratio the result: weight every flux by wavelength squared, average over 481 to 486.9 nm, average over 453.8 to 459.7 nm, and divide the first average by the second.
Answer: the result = 1.5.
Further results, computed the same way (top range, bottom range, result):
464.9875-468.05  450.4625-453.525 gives 1.03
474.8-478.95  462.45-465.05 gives 1.02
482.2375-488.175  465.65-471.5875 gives 1.45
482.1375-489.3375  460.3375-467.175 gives 1.38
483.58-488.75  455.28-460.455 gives 1.53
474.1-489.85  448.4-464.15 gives 1.18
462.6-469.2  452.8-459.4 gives 1.03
